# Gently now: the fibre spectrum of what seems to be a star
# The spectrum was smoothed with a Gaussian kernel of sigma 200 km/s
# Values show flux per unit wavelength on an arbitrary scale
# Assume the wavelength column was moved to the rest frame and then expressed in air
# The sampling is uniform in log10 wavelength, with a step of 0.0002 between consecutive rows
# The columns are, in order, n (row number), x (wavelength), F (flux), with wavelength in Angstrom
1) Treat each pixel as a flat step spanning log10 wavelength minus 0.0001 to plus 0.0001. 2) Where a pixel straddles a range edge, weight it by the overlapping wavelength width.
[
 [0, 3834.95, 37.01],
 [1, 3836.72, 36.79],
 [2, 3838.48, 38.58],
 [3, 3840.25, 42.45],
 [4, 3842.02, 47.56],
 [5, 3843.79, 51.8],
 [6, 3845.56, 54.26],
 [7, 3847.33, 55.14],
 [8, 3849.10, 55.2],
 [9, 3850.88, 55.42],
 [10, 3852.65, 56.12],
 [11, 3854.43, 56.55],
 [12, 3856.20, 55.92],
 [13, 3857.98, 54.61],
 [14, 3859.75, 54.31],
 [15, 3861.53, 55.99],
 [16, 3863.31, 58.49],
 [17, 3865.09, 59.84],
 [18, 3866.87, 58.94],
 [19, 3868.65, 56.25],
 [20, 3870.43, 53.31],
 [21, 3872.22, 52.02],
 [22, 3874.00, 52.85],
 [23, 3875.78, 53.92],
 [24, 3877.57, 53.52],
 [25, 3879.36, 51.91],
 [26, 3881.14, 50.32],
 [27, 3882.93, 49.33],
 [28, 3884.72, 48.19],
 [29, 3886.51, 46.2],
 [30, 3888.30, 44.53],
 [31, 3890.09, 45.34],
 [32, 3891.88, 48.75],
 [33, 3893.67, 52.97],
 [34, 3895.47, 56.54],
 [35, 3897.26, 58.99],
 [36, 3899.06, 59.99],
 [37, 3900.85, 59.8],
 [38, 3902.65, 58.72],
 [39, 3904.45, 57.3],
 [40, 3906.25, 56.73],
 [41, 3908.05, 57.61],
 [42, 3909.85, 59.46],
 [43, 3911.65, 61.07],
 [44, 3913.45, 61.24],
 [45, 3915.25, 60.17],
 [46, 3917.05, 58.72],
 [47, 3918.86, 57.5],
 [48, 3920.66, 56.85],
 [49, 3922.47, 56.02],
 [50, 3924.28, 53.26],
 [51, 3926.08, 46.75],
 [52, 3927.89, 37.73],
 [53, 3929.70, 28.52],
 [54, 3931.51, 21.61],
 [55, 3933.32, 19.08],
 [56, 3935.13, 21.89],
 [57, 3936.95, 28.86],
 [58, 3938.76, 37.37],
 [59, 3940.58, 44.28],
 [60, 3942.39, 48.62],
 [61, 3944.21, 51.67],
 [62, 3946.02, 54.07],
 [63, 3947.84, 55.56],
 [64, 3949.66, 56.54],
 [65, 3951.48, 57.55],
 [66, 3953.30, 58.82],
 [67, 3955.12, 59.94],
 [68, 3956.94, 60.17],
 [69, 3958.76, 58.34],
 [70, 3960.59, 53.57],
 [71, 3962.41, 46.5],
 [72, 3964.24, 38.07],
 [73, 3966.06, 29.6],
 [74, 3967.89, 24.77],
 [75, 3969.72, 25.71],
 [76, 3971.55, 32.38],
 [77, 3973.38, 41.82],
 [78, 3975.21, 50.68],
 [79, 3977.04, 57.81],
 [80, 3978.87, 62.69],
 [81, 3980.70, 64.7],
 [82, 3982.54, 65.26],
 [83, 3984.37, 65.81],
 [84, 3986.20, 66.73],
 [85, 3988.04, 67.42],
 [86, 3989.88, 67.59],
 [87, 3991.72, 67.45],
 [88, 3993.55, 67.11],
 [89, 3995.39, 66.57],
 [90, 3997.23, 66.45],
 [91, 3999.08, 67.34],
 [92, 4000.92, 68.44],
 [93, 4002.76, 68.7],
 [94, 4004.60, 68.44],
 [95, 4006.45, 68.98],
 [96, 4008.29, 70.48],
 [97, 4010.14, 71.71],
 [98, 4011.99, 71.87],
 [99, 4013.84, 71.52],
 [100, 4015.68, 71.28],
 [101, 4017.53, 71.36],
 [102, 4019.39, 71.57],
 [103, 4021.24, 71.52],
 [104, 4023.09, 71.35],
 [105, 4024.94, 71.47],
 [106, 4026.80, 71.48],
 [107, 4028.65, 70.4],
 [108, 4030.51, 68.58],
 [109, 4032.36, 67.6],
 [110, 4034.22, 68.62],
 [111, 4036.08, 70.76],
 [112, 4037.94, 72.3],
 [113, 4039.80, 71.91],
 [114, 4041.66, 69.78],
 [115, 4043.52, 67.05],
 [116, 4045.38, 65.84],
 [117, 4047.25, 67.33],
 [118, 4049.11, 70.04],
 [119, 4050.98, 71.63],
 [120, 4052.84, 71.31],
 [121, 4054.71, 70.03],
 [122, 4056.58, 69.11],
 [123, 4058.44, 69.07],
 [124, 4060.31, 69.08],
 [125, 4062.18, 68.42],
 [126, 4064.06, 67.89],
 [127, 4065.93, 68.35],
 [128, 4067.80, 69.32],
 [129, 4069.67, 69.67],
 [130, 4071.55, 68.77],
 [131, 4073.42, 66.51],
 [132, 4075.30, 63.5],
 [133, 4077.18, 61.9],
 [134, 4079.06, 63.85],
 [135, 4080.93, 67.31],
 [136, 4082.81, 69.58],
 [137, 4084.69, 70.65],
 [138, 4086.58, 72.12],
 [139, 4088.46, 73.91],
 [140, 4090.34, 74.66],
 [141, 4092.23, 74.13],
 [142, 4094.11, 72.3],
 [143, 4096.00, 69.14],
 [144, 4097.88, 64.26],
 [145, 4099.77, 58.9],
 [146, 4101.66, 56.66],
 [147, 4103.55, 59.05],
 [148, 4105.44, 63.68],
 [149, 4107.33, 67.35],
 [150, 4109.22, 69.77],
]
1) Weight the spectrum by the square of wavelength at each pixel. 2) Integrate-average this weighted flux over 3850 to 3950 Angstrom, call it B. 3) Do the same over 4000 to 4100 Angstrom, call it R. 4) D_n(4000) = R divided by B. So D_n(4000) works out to 1.47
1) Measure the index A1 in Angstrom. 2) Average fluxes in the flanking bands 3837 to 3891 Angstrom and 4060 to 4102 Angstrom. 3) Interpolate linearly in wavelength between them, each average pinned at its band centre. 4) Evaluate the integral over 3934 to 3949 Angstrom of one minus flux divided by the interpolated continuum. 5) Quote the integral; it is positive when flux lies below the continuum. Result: 3.9 Angstrom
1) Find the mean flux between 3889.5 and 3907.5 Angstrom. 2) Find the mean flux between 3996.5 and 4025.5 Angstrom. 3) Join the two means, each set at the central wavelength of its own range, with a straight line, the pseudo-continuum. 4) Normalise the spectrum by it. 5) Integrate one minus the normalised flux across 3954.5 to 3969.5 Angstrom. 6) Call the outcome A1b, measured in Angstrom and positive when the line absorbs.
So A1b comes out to 4.4 Angstrom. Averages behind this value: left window 55.7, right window 70.2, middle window 45.1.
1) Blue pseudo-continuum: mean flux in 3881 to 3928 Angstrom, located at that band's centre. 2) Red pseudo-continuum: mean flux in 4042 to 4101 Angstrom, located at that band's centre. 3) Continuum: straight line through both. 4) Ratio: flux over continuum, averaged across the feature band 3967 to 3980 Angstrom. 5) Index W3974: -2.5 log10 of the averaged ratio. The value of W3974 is 0.38 mag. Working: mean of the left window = 54.4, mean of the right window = 68.5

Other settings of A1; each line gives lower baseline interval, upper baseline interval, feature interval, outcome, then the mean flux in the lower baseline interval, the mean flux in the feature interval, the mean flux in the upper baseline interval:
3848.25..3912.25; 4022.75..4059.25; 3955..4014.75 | 5.6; 54.6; 58.6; 69.8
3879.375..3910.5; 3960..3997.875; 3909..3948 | 5.4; 53.5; 46.2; 53.7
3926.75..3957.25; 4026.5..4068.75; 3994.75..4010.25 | -2.7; 43.4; 68.4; 69.4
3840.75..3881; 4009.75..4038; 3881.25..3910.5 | 2.2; 54.5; 53.6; 70.8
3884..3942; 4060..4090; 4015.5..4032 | -2.3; 48.8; 70.9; 68.3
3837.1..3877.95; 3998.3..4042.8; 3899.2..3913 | -0.1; 53.4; 58.8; 70.3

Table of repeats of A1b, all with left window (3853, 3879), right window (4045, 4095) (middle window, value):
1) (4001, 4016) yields -1.20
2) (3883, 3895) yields 1.87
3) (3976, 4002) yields -0.84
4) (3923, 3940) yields 7.46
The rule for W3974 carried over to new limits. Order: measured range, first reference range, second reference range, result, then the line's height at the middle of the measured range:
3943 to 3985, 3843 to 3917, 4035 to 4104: 0.20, 60.9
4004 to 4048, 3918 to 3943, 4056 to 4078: -0.19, 59.3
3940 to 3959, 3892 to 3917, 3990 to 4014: 0.15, 63.1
